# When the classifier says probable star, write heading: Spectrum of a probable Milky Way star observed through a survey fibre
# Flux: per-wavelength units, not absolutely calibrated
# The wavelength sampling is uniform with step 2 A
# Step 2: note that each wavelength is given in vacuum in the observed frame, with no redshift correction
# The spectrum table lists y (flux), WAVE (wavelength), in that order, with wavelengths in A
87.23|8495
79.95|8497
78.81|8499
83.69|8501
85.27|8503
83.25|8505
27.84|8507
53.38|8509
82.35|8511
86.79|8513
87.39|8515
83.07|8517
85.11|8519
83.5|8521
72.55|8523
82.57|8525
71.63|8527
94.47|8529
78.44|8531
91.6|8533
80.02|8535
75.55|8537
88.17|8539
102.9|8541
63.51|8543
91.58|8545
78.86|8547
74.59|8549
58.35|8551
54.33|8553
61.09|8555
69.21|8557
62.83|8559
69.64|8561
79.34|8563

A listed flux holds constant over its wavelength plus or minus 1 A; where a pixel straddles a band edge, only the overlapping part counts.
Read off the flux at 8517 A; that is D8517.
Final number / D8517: 83.07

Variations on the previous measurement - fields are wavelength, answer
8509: 53.38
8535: 80.02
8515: 87.39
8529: 94.47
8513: 86.79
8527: 71.63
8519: 85.11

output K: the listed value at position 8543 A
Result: 63.51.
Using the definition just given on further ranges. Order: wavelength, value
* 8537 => 75.55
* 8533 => 91.6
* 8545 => 91.58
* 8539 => 88.17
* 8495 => 87.23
